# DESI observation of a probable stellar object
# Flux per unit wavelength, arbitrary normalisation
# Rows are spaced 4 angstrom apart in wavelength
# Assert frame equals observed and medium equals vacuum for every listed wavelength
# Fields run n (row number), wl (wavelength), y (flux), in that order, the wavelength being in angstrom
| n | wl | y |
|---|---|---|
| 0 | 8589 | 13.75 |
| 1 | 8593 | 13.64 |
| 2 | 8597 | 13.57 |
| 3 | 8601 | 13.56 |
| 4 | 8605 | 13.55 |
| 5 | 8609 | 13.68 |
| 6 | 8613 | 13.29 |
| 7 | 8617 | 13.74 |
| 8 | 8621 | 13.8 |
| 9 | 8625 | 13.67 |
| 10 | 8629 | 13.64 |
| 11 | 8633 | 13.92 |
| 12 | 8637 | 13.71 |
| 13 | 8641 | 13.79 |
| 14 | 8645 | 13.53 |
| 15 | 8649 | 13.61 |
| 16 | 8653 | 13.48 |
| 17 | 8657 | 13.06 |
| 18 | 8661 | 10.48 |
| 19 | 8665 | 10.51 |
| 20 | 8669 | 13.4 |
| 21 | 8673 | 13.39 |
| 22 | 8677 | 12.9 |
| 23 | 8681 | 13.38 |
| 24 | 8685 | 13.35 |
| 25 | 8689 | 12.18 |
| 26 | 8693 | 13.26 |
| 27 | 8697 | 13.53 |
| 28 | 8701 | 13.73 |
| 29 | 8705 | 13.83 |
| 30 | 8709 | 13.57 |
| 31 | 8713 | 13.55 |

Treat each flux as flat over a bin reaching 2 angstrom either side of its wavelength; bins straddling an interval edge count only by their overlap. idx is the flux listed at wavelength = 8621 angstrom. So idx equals 13.8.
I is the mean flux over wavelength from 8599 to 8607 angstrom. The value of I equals 13.6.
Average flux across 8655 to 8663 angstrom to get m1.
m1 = 11.8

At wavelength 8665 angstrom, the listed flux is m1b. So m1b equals 10.51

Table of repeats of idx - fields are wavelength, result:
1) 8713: 13.55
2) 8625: 13.67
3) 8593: 13.64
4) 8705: 13.83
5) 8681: 13.38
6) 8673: 13.39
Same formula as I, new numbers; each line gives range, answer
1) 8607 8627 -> 13.6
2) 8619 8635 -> 13.8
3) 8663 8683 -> 12.7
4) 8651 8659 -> 13.3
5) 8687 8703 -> 13.2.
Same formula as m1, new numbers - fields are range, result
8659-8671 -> 11.5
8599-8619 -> 13.6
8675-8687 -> 13.2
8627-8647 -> 13.7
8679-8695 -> 13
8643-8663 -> 12.8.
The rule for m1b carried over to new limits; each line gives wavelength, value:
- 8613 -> 13.29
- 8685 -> 13.35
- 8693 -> 13.26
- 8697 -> 13.53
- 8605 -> 13.55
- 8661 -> 10.48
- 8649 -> 13.61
